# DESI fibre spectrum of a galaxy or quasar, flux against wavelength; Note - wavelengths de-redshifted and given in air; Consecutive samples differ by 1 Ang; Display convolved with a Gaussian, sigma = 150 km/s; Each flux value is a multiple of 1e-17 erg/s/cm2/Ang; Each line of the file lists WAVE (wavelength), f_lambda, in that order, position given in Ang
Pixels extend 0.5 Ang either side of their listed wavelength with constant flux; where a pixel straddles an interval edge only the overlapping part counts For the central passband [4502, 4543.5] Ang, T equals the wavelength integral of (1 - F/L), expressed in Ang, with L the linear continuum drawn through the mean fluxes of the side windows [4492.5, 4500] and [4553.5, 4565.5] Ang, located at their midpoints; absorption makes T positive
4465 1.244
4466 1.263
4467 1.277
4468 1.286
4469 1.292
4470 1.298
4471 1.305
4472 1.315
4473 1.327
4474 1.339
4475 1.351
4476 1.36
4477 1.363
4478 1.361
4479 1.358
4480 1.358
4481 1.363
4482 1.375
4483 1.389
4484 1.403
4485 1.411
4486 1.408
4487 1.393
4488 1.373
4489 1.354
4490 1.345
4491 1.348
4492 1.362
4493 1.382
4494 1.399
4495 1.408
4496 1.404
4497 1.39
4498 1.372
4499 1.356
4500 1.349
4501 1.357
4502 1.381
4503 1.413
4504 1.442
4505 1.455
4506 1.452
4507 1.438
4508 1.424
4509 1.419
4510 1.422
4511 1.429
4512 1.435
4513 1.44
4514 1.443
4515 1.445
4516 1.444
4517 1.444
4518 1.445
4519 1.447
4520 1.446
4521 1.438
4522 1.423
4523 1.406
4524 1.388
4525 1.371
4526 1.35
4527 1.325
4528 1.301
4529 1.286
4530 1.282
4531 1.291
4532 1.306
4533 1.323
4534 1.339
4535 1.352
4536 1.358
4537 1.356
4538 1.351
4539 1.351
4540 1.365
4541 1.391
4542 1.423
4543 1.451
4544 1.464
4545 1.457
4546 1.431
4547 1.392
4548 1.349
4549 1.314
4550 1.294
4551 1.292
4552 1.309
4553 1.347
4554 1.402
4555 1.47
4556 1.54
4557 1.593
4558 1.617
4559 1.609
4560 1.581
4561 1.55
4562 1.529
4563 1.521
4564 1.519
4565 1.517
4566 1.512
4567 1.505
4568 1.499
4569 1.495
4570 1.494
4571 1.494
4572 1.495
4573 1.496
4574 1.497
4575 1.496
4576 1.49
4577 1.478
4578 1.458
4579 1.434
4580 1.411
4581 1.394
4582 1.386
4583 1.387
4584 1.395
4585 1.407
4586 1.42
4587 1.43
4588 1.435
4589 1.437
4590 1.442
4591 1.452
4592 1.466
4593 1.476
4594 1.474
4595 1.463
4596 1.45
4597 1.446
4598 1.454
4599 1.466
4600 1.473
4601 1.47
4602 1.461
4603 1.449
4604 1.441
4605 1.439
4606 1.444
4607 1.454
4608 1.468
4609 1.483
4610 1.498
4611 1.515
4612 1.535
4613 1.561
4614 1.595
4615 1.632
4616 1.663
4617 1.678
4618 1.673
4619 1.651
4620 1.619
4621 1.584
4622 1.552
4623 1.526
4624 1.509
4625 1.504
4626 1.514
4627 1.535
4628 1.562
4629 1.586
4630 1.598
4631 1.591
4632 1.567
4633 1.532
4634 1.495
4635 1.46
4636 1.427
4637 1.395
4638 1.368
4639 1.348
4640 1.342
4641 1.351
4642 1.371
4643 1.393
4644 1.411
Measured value 1.6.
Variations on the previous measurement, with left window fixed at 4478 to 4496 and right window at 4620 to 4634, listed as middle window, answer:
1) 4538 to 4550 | 0.5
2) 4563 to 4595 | 0.6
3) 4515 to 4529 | 0.2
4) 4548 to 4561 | 0.1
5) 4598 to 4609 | 0.5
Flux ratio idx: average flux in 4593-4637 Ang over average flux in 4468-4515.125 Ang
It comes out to 1.10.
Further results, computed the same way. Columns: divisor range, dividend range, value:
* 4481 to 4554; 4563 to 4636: 1.08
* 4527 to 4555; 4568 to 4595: 1.07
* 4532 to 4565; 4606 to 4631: 1.09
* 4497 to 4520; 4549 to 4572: 1.04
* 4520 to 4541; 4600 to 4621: 1.14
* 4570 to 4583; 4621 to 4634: 1.06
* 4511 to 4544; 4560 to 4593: 1.06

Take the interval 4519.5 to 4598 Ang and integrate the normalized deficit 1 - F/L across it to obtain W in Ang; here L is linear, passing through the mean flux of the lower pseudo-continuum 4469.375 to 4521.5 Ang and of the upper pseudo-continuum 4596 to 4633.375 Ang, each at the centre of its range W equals 2.0 Ang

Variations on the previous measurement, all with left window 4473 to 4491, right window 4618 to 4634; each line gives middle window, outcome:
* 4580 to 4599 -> 1.0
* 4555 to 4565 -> -0.5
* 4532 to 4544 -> 0.6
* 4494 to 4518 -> -0.2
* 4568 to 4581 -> 0.2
